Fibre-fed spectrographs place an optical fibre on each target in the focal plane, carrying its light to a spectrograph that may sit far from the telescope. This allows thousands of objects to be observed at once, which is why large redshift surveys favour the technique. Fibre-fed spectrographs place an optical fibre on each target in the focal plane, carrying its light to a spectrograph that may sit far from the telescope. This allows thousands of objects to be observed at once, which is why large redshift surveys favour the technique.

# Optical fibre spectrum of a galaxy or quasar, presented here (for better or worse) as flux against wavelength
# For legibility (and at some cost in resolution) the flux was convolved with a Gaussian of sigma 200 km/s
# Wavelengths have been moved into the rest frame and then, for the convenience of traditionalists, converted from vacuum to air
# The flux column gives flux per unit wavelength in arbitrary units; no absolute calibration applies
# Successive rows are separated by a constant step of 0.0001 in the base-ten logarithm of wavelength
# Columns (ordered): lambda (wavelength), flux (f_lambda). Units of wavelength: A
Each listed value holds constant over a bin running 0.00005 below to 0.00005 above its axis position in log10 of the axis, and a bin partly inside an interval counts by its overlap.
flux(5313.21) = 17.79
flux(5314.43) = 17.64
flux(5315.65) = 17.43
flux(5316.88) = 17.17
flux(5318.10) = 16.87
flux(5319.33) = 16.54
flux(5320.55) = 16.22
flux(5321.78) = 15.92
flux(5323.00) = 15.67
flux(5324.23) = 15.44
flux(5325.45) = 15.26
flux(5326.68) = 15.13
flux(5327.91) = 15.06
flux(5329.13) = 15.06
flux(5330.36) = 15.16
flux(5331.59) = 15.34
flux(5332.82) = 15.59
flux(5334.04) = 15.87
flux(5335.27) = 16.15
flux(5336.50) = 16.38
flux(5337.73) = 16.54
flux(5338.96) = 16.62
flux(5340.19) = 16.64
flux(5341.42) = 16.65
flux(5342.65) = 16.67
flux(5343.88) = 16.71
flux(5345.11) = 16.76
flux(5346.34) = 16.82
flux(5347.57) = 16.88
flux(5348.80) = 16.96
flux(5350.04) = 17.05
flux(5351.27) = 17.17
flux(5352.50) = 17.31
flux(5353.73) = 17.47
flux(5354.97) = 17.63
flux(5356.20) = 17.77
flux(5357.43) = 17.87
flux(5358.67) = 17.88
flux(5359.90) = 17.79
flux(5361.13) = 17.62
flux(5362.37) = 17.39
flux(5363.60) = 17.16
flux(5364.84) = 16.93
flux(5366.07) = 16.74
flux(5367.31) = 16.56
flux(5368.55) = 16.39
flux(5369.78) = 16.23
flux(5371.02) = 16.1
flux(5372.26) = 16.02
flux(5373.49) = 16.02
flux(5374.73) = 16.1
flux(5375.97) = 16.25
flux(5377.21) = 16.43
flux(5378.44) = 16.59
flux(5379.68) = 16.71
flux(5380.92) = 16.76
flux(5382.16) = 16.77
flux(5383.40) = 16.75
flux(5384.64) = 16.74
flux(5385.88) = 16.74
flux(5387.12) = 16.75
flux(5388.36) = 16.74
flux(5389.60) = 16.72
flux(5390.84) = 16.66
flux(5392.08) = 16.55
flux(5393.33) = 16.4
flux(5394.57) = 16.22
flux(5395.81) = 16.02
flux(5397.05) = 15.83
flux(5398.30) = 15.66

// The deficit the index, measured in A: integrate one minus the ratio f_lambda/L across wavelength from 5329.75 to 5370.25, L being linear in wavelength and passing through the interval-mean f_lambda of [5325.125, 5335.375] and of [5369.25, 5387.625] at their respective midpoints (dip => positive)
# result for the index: -2.5 A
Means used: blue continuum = 15.4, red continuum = 16.5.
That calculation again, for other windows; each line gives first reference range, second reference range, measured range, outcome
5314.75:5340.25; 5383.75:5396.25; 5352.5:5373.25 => -1.0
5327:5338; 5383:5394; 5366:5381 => 0.0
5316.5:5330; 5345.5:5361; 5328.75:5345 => 0.4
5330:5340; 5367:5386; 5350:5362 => -1.0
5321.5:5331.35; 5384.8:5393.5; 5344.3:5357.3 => -1.1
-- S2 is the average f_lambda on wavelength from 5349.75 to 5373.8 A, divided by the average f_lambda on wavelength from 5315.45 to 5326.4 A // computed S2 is 1.05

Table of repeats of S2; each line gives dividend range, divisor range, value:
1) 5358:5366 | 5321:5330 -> 1.13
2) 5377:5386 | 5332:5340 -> 1.03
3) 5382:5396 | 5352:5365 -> 0.95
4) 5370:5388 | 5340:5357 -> 0.97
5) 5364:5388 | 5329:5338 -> 1.05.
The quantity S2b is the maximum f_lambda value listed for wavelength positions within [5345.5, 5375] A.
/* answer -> 17.88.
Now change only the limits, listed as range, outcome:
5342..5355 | 17.63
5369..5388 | 16.77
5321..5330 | 15.92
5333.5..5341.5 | 16.65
